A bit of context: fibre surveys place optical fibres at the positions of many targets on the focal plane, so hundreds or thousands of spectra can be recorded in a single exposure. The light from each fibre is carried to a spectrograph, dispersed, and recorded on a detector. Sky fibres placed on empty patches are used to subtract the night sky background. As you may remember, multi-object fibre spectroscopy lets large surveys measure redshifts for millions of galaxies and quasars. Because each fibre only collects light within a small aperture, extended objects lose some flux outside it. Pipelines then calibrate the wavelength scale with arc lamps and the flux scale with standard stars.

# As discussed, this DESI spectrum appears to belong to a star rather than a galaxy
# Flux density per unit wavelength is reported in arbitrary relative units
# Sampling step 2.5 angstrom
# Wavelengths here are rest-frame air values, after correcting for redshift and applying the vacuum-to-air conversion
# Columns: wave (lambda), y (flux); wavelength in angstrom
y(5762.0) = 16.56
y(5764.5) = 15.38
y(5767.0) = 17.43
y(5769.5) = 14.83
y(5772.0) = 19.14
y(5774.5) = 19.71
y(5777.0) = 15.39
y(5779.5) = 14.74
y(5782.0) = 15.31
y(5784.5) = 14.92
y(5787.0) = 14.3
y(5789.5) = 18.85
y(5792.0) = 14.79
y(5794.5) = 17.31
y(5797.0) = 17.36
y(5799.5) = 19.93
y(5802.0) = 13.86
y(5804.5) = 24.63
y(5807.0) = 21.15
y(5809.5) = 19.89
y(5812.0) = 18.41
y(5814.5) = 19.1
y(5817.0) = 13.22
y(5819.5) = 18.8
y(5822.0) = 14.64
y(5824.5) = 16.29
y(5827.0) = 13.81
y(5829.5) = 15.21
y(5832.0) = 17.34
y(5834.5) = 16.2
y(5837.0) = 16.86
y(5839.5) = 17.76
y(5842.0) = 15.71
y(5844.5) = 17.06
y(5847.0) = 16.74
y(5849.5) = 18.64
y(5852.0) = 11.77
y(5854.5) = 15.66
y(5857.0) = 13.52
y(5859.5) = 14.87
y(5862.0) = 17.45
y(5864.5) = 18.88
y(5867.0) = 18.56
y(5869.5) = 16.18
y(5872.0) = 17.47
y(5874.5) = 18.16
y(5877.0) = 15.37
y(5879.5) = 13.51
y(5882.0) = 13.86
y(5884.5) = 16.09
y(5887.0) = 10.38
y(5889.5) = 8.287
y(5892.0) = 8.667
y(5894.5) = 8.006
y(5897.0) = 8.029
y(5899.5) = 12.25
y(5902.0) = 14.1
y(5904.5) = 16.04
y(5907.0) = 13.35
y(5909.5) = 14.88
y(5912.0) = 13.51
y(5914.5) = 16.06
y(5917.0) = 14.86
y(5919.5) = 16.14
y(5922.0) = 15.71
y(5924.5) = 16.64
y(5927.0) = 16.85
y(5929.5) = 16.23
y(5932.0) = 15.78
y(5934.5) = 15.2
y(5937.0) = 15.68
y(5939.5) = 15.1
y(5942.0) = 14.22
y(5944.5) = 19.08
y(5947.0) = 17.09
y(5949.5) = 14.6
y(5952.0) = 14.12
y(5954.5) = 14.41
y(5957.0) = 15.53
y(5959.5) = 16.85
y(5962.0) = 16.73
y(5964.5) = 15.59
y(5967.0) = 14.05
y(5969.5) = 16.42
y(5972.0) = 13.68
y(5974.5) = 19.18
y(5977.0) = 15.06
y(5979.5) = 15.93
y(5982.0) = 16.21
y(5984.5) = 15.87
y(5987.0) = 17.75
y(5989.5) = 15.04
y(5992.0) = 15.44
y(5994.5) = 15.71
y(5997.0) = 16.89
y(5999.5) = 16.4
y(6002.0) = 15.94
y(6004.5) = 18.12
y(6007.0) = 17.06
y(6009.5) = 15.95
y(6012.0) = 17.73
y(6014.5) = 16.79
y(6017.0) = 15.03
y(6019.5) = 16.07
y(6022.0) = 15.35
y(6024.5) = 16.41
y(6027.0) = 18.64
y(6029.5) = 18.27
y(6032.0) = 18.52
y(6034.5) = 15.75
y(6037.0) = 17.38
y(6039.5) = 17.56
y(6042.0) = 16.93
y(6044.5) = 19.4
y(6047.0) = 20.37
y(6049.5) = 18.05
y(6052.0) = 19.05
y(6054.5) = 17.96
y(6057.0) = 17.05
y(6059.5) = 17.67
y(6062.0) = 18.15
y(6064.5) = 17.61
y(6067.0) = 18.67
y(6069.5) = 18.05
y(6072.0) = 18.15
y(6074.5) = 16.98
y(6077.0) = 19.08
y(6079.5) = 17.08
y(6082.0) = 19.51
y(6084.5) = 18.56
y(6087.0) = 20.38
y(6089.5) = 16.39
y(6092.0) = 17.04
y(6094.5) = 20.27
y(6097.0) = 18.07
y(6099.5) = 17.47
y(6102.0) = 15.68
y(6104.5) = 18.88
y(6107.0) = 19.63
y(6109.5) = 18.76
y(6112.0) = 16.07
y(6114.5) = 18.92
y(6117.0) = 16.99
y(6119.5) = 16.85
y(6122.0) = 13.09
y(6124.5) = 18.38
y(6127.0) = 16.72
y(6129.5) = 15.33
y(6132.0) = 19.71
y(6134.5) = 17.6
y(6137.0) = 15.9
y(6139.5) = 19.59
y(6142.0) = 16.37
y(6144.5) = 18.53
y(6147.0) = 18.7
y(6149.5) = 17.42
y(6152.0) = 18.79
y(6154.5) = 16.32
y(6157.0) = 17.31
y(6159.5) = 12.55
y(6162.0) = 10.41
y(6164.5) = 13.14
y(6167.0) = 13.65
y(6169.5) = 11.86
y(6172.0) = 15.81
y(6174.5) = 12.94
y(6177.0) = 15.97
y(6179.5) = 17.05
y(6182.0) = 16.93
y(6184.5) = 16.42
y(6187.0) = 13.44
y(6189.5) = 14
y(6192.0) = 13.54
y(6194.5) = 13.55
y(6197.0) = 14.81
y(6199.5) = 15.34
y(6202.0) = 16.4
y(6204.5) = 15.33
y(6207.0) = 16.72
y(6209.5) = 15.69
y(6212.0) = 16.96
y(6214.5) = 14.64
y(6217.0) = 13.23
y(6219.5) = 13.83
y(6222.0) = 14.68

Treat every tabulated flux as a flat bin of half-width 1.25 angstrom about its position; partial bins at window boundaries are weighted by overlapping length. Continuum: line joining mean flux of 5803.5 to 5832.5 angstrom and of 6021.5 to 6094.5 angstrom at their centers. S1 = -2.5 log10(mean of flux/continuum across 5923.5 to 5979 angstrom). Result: 0.13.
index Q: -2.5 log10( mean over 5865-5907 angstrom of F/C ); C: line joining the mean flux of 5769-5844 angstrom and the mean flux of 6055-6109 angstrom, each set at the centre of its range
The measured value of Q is 0.27 mag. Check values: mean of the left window 17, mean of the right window 18.1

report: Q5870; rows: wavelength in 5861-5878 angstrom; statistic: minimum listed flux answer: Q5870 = 15.37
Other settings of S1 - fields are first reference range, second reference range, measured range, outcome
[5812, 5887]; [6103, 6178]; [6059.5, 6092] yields -0.114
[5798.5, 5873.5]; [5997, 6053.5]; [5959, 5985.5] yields 0.084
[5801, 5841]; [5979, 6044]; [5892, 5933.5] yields 0.203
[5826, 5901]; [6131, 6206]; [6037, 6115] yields -0.181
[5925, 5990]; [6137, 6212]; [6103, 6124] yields -0.119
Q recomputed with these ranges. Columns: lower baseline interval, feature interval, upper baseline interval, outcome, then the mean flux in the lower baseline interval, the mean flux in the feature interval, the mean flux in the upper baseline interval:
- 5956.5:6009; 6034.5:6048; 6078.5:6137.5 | -0.07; 16.2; 18.1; 17.7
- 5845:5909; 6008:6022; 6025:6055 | 0.08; 14.3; 16.2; 18.1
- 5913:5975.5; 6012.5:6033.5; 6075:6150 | -0.01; 15.8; 16.9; 17.8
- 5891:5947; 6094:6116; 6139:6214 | -0.19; 14.5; 18.1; 15.5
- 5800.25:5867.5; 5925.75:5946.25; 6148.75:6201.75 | 0.02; 16.9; 16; 14.8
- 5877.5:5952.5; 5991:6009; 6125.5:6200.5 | -0.13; 14.2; 16.5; 15.7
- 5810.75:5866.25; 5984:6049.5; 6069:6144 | 0.02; 16.3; 17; 17.7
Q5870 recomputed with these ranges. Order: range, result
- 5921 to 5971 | 14.05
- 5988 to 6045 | 15.03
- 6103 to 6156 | 13.09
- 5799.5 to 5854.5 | 11.77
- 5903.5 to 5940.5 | 13.35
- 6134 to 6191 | 10.41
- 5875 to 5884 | 13.51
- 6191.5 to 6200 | 13.54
